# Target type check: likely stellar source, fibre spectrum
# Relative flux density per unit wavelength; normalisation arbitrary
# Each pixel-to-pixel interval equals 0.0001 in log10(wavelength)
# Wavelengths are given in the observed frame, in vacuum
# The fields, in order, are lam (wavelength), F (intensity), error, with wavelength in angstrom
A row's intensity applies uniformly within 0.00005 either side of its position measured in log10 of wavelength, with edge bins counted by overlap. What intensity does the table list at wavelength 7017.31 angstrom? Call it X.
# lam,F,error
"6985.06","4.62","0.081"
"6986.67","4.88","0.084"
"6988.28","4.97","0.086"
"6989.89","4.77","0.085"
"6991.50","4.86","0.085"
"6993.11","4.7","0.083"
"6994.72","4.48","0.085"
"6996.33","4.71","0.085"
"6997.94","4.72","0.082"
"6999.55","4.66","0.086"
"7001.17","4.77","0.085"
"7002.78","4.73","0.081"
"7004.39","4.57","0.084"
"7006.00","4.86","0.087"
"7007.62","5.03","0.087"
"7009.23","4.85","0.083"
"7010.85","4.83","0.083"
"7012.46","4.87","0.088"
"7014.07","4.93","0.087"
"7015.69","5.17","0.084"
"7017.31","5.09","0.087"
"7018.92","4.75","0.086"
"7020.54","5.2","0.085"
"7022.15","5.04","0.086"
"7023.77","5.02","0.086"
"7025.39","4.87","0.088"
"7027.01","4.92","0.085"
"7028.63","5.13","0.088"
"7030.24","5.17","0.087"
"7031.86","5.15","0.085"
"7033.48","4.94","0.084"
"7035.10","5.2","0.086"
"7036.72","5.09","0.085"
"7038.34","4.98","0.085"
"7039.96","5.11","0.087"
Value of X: 5.09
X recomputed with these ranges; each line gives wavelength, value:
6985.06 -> 4.62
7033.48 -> 4.94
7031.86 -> 5.15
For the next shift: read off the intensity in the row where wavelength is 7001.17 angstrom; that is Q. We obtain 4.77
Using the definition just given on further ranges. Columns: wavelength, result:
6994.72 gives 4.48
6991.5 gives 4.86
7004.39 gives 4.57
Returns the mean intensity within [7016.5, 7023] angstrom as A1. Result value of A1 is 5.02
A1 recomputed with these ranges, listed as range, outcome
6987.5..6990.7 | 4.87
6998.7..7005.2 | 4.68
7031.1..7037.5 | 5.09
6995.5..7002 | 4.71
